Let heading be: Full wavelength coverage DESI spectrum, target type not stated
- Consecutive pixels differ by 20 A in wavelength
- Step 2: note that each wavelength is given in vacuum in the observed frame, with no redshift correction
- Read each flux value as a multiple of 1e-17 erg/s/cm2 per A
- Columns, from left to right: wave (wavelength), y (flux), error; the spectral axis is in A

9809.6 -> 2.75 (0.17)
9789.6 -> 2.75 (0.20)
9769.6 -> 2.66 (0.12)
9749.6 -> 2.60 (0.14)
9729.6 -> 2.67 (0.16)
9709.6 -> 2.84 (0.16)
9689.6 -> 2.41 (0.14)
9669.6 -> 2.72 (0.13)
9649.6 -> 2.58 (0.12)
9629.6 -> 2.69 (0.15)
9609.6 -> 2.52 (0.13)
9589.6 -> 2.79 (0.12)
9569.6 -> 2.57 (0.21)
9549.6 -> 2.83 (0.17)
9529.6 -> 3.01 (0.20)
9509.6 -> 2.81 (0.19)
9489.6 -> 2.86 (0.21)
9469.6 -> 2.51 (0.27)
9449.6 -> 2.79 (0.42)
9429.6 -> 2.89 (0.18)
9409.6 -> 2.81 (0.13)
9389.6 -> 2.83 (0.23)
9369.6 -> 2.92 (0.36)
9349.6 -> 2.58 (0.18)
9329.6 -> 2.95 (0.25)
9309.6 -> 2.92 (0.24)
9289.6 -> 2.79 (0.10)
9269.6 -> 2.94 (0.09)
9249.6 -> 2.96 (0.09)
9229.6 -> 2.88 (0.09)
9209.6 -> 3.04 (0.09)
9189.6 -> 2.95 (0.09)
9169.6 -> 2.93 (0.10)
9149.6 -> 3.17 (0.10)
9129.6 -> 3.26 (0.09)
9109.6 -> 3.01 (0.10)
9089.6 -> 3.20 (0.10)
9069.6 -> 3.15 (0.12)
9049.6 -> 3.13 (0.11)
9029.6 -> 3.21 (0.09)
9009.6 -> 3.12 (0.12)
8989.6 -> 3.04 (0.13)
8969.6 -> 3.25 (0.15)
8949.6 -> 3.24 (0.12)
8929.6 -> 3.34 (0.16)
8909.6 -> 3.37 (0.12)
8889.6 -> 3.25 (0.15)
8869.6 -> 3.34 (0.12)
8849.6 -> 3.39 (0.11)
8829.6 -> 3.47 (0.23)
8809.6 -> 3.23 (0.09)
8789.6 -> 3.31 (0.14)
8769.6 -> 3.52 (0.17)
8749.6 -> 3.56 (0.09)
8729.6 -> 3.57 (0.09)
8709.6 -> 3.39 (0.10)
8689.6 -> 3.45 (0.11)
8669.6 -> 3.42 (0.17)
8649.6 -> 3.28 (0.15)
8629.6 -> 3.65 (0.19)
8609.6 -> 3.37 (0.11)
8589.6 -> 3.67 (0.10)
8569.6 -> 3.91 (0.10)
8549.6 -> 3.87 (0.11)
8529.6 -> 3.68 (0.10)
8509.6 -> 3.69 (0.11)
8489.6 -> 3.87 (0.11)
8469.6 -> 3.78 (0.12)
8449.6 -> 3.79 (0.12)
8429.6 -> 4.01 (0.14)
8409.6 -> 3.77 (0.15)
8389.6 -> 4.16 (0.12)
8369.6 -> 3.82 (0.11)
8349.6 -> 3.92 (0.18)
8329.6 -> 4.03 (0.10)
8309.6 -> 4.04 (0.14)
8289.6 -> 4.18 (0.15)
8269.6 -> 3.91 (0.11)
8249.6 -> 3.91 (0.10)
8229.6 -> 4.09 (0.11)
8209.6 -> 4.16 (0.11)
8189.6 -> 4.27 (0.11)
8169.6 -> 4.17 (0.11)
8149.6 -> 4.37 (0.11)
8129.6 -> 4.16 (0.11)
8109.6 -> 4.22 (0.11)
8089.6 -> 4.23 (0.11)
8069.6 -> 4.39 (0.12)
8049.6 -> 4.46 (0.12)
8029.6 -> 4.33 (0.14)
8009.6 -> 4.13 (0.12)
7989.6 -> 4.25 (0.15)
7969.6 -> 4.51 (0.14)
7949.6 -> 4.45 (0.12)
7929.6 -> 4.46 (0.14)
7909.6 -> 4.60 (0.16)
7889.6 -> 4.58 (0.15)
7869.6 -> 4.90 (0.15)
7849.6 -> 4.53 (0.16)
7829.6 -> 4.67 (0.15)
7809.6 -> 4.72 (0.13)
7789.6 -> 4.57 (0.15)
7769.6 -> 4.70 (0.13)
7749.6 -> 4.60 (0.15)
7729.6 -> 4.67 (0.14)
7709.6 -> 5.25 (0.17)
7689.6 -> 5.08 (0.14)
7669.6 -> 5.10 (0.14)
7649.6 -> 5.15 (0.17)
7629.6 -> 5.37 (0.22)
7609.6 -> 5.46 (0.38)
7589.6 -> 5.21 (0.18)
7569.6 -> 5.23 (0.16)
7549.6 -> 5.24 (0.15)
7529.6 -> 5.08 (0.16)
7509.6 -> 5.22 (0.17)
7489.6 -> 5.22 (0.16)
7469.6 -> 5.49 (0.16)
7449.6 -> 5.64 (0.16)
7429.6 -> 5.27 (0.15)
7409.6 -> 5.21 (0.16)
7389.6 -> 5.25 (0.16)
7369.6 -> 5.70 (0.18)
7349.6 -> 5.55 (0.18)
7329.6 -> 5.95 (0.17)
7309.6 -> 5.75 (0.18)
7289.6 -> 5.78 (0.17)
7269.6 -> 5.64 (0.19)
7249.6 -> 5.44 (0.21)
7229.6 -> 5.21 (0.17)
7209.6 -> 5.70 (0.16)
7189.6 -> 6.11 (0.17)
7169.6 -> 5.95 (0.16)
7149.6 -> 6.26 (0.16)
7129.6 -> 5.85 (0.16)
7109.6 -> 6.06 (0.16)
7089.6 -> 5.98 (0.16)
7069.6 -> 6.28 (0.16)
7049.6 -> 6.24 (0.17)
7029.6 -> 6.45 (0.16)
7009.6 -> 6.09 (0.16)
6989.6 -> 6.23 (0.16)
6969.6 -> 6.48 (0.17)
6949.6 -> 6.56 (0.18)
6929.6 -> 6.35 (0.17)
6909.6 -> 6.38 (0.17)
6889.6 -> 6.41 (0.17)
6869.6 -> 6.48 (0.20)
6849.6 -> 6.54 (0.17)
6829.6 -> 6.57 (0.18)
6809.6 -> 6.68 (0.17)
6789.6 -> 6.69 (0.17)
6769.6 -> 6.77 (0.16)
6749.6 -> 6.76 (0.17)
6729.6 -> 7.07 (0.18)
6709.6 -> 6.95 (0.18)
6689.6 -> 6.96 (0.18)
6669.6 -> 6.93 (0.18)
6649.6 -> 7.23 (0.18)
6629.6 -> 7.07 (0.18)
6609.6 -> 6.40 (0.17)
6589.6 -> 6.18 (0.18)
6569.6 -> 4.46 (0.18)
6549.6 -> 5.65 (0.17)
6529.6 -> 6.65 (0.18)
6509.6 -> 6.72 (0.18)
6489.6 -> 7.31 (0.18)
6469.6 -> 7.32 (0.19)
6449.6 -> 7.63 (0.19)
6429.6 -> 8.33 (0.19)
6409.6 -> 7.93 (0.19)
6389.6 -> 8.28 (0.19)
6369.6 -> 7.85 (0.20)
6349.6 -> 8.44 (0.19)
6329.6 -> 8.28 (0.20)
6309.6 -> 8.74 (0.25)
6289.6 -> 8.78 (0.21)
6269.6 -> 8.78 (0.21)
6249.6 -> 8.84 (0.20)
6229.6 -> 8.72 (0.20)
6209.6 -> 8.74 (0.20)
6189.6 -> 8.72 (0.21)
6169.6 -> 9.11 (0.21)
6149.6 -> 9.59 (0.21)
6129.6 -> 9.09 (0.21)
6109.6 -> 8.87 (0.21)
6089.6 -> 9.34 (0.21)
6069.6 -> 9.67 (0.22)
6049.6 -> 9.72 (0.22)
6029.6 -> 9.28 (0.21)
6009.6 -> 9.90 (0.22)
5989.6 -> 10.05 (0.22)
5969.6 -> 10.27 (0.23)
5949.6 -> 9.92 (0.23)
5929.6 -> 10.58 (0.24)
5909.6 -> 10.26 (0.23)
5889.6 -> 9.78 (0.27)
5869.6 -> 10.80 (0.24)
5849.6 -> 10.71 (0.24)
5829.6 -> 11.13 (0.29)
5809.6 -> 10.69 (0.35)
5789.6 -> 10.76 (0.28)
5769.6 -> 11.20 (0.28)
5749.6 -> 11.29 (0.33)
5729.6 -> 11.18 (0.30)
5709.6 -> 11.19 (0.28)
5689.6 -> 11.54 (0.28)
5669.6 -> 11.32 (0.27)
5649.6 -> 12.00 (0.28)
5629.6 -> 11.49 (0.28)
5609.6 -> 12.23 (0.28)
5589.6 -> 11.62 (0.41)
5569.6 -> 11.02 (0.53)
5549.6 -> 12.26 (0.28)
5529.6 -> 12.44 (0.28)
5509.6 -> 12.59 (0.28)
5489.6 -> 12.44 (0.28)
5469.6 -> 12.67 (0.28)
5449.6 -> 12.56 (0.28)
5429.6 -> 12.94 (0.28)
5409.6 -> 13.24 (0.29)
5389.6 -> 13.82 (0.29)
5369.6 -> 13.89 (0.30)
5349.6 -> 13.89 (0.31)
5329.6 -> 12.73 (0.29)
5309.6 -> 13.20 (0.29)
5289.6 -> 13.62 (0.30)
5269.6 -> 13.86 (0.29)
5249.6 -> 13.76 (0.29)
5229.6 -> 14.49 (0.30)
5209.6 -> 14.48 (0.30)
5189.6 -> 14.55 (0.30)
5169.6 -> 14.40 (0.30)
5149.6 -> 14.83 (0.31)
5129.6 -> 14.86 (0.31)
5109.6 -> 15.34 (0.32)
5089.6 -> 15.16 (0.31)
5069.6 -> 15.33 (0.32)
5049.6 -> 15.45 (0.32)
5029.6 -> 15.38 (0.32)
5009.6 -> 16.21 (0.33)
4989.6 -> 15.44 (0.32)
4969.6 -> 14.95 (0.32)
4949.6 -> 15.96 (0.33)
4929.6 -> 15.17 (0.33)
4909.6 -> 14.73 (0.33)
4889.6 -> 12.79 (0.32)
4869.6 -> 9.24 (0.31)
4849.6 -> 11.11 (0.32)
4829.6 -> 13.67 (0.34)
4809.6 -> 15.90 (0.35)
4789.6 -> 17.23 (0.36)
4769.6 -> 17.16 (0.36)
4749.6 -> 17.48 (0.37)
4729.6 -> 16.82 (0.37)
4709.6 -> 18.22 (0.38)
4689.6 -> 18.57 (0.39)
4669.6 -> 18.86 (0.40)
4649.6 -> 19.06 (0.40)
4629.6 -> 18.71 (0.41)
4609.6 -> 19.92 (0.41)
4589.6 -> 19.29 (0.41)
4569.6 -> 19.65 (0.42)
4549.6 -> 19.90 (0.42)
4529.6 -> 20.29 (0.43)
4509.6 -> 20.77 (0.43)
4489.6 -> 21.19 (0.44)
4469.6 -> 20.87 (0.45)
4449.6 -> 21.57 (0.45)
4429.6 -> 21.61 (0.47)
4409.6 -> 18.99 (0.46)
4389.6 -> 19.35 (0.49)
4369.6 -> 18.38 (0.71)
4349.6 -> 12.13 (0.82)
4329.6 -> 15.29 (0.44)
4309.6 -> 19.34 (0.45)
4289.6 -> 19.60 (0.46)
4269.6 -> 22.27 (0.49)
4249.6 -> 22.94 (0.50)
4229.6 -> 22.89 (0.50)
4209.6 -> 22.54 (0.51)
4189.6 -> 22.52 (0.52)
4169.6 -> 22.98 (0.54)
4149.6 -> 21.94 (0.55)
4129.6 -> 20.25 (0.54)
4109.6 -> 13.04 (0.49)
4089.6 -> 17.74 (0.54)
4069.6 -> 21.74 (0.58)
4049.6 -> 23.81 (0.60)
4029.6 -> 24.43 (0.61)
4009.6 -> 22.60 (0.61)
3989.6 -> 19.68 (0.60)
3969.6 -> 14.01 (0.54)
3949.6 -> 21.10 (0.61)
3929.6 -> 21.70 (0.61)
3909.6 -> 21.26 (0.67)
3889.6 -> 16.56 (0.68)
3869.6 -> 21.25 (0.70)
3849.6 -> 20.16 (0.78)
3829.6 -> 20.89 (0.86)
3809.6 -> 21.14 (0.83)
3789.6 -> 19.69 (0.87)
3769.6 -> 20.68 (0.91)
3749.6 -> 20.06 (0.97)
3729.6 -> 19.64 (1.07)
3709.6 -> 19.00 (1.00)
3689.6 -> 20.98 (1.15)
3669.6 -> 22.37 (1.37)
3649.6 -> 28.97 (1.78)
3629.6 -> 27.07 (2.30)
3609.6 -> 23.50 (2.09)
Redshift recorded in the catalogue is 0.00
